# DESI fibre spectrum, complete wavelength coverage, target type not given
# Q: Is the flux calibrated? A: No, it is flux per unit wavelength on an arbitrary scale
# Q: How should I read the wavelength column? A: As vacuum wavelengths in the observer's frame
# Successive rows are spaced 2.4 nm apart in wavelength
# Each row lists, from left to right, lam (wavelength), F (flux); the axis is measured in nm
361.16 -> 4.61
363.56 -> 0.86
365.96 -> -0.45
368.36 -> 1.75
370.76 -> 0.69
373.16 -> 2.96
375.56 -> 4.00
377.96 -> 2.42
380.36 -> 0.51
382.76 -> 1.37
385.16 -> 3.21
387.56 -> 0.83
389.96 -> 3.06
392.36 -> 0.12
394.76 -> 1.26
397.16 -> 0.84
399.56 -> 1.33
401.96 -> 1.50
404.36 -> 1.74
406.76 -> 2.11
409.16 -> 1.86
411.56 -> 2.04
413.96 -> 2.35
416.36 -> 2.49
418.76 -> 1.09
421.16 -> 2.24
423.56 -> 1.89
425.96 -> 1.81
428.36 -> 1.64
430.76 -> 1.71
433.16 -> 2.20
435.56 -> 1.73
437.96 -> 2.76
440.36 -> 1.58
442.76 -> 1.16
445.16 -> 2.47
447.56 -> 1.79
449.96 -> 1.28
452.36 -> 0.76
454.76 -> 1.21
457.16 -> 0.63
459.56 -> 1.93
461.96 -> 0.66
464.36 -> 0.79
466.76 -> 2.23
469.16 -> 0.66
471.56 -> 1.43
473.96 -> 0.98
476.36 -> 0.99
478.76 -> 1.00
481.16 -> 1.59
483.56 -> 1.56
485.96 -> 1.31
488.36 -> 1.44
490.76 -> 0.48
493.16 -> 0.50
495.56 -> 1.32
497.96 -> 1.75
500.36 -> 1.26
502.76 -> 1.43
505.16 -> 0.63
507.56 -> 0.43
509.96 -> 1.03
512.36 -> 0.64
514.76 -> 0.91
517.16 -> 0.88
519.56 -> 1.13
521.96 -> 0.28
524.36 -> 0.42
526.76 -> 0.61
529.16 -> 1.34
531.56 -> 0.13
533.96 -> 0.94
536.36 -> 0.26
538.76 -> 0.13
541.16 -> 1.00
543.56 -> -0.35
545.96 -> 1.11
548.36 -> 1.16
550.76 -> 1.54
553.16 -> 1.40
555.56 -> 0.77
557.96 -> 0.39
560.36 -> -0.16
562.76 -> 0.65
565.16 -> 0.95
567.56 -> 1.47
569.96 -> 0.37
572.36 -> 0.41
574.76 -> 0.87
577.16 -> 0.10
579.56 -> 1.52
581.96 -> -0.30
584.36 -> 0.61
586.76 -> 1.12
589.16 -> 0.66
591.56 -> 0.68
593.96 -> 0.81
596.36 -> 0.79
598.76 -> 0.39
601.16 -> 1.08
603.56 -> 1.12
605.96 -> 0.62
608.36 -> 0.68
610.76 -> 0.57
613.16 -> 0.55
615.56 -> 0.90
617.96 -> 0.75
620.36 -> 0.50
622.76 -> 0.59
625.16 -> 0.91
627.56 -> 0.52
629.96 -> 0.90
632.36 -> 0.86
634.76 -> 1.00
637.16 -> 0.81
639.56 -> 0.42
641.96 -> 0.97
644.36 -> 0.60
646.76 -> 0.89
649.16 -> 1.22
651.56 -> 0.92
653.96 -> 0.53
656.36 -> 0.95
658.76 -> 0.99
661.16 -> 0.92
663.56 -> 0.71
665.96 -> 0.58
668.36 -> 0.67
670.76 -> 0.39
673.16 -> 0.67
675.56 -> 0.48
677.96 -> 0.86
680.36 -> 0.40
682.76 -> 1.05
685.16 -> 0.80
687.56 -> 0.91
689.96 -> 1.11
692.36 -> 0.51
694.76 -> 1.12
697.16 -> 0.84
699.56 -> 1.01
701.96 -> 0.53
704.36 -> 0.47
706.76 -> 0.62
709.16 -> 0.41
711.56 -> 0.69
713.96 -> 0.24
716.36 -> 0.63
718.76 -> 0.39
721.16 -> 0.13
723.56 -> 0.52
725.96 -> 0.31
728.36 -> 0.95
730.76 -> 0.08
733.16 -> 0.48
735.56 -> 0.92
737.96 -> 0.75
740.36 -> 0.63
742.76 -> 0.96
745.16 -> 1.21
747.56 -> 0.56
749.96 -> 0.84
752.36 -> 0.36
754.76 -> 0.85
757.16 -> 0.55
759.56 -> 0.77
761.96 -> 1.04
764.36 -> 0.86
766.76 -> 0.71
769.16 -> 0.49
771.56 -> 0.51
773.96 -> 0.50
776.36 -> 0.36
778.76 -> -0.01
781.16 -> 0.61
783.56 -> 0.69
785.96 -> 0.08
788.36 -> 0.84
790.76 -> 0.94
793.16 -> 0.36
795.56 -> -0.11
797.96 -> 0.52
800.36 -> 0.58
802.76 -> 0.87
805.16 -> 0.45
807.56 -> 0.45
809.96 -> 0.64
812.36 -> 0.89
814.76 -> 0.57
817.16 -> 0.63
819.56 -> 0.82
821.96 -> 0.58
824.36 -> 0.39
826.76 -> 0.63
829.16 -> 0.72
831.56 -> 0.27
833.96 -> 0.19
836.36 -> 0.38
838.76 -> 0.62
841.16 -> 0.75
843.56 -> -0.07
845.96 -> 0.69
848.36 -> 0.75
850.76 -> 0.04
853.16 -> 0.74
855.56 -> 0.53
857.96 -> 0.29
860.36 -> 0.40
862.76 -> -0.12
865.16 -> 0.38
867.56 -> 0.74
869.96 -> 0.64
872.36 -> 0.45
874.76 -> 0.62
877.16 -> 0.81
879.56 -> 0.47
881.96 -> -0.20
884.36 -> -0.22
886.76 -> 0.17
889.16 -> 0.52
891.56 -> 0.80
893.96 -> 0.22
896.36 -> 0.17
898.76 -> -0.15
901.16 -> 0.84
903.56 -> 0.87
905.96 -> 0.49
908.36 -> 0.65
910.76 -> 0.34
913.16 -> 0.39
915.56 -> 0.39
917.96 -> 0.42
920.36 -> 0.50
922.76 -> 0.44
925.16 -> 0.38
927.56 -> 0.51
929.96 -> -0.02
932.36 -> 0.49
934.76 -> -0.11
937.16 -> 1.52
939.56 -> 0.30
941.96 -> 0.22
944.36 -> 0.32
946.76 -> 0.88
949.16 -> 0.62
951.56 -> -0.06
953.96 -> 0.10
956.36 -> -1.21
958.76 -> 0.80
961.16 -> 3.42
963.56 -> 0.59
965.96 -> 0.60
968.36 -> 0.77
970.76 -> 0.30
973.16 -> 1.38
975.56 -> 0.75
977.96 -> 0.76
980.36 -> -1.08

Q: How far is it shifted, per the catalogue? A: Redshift 1.58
